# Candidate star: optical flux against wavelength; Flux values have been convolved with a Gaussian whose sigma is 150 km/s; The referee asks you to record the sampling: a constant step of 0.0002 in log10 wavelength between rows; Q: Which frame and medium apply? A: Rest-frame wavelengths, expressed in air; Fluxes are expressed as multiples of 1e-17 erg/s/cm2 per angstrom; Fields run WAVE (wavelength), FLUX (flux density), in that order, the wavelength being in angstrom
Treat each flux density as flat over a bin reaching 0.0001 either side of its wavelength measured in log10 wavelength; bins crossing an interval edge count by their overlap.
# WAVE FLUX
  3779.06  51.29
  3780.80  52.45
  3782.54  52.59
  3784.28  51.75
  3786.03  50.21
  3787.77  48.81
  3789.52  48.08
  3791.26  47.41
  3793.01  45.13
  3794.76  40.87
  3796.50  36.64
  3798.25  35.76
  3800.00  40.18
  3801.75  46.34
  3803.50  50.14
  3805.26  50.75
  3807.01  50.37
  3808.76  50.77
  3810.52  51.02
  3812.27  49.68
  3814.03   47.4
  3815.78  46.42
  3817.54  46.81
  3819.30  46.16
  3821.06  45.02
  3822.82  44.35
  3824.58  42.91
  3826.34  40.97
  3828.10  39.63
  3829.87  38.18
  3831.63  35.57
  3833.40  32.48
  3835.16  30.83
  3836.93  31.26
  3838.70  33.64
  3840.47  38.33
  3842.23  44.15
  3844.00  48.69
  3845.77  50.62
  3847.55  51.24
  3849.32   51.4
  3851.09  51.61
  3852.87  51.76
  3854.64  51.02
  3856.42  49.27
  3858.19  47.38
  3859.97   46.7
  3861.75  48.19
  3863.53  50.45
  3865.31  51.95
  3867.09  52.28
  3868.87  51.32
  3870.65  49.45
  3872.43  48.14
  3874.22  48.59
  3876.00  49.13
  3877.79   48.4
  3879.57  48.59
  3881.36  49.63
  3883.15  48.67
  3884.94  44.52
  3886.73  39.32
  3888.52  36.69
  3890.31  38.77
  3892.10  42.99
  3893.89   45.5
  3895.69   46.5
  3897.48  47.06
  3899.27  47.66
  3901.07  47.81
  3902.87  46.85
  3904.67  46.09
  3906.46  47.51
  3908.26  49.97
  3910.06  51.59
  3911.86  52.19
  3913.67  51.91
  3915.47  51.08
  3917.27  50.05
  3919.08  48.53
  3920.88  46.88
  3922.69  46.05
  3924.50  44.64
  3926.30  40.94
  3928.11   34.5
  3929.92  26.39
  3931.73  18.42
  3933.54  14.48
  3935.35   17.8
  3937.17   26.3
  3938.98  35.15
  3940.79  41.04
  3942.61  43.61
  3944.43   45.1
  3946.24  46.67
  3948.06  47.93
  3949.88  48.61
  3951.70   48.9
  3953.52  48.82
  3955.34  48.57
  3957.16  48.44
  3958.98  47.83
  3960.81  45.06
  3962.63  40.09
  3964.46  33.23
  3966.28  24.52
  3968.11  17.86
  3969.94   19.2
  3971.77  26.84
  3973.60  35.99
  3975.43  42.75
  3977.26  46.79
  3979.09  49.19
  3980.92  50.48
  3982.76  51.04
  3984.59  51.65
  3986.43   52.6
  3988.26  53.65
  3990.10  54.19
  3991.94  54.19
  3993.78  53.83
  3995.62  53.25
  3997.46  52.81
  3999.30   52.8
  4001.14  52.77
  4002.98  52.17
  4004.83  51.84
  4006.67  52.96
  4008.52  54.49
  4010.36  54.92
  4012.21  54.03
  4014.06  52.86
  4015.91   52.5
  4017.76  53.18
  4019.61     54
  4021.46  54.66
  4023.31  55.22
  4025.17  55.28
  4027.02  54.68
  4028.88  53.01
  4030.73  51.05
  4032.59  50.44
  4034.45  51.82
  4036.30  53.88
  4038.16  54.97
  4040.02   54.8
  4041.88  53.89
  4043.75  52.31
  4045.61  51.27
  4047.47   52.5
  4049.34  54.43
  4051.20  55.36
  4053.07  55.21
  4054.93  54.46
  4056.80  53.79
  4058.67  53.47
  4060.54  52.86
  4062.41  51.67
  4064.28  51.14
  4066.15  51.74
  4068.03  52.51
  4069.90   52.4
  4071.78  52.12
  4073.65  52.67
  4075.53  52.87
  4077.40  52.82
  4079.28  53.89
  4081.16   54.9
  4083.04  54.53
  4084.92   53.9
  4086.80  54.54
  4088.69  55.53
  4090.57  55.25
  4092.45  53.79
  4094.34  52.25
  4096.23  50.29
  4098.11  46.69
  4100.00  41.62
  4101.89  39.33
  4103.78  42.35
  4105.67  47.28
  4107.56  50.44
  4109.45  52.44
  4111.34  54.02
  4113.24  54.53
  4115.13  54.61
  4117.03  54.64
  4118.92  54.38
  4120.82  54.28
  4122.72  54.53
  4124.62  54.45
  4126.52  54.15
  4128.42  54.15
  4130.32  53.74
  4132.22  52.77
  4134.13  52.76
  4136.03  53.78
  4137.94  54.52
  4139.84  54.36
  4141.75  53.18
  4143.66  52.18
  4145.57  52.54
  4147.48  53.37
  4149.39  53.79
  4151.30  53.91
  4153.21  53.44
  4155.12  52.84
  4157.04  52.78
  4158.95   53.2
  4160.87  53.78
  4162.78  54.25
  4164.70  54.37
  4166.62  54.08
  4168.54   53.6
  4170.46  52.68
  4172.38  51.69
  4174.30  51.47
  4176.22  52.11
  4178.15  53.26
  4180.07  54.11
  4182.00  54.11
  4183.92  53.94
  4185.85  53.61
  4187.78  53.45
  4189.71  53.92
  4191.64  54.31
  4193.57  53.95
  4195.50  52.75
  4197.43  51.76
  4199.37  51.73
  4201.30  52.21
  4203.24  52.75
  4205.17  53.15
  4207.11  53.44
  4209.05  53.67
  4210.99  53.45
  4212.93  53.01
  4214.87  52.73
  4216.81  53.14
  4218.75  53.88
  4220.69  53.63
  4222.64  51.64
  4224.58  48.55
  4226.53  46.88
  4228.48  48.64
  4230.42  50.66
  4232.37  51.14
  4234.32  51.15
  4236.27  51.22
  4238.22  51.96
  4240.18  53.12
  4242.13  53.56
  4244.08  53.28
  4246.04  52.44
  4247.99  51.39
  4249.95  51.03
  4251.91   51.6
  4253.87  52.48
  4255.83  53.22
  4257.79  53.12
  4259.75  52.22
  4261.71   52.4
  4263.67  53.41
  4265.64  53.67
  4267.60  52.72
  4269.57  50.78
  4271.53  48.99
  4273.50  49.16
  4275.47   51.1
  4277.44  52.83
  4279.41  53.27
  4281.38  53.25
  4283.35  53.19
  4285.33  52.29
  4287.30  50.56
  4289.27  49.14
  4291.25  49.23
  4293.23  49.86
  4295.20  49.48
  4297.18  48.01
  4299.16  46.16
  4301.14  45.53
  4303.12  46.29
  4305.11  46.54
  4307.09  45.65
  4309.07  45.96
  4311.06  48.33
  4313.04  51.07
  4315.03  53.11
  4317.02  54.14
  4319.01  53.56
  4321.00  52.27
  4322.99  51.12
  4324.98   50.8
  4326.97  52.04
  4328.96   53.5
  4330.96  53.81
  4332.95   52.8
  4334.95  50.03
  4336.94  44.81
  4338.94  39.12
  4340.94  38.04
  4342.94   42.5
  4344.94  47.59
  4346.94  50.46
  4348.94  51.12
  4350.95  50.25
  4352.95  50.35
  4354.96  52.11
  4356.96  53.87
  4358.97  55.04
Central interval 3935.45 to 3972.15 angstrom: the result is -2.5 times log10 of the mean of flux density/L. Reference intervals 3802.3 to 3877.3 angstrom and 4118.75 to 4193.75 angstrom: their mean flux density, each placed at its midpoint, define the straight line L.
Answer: 0.246 mag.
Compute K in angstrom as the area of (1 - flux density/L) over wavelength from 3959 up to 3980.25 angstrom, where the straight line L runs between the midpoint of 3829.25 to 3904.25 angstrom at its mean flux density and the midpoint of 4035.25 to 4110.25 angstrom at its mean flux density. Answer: 5.8 angstrom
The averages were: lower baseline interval 45.6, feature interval 35.4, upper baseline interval 52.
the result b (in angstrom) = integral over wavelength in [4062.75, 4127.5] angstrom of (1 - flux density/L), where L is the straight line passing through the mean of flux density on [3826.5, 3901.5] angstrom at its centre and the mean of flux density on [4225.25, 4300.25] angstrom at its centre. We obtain -4.3 angstrom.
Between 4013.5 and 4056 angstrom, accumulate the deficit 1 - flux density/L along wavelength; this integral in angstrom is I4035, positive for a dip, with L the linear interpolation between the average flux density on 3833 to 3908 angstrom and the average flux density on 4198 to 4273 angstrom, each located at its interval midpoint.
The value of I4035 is -4.2 angstrom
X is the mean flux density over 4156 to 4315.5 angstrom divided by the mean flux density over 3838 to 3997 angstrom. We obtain 1.16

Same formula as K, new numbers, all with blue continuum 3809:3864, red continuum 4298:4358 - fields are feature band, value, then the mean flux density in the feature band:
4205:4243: -3.0 angstrom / 51.9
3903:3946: 4.5 angstrom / 40.6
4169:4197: -3.2 angstrom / 53.2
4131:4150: -2.4 angstrom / 53.3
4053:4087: -4.7 angstrom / 53.2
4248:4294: -3.0 angstrom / 51.7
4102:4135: -3.6 angstrom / 52.3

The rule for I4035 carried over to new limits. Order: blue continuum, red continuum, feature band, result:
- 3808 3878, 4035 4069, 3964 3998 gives 4.97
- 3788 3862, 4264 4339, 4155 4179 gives -2.17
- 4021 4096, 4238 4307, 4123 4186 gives -1.35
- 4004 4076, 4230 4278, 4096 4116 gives 1.68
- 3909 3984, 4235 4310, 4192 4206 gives -1.22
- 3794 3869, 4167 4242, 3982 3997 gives -1.51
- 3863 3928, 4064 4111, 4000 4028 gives -2.28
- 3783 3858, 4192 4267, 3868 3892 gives -0.08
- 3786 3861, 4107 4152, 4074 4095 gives -0.66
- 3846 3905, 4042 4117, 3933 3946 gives 4.22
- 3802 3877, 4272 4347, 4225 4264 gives -2.20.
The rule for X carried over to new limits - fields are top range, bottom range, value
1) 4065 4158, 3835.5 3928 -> 1.12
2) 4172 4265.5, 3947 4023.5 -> 1.10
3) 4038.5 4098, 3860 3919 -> 1.11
